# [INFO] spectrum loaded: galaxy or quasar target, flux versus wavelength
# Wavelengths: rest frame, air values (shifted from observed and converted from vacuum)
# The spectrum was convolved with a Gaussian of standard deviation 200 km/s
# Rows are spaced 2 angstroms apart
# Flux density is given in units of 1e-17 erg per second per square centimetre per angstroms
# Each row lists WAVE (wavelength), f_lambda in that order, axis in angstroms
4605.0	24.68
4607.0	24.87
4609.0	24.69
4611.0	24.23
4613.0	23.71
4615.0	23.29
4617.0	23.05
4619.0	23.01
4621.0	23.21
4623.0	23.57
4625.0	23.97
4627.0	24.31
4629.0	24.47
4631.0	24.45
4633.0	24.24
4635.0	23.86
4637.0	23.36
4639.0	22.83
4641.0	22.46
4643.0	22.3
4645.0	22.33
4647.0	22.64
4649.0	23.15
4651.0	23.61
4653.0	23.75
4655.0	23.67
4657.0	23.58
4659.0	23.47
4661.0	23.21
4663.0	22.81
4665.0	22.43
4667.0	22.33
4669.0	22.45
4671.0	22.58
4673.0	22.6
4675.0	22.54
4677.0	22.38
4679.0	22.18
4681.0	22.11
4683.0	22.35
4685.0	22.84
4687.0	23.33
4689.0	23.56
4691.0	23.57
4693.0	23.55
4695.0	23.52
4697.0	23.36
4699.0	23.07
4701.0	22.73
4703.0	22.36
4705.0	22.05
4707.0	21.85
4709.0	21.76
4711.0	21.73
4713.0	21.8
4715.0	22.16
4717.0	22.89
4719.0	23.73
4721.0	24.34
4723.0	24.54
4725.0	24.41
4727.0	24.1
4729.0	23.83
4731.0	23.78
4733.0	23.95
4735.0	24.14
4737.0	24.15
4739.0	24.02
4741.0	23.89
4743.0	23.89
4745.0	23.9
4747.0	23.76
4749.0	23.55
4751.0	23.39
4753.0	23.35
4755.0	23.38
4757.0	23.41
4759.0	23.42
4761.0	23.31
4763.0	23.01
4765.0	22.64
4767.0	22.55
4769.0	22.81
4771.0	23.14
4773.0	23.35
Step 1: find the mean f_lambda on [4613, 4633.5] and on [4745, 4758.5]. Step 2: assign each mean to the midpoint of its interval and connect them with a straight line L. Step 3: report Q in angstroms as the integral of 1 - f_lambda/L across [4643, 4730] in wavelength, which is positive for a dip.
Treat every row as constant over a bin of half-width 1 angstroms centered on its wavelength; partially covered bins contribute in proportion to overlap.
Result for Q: 2.48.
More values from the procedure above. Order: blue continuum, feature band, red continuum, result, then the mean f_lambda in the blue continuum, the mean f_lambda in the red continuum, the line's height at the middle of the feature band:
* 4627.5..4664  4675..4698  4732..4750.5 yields 0.6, 23.4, 23.9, 23.6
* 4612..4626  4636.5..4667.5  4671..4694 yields 0.1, 23.4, 22.8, 23.1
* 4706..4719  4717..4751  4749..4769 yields -2.0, 22.2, 23.2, 22.6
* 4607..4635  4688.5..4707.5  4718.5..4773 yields 0.6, 23.9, 23.6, 23.7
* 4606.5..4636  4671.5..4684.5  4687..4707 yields 0.5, 23.9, 23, 23.3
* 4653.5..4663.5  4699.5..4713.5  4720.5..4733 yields 1.1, 23.4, 24.1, 23.9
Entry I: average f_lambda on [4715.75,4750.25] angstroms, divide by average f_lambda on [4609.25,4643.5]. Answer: 1.01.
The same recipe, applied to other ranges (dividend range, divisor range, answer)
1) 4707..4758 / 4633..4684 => 1.03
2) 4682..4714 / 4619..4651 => 0.97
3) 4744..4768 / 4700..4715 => 1.06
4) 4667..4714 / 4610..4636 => 0.95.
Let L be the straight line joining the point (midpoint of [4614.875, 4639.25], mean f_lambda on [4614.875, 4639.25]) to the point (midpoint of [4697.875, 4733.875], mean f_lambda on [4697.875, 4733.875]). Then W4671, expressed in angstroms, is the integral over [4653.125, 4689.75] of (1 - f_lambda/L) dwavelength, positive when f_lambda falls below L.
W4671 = 0.88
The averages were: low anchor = 23.7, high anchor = 23.1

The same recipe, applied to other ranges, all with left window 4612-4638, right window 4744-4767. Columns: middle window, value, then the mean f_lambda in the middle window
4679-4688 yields 0.4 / 22.6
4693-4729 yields 0.7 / 23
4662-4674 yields 0.5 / 22.5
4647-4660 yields 0.1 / 23.5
